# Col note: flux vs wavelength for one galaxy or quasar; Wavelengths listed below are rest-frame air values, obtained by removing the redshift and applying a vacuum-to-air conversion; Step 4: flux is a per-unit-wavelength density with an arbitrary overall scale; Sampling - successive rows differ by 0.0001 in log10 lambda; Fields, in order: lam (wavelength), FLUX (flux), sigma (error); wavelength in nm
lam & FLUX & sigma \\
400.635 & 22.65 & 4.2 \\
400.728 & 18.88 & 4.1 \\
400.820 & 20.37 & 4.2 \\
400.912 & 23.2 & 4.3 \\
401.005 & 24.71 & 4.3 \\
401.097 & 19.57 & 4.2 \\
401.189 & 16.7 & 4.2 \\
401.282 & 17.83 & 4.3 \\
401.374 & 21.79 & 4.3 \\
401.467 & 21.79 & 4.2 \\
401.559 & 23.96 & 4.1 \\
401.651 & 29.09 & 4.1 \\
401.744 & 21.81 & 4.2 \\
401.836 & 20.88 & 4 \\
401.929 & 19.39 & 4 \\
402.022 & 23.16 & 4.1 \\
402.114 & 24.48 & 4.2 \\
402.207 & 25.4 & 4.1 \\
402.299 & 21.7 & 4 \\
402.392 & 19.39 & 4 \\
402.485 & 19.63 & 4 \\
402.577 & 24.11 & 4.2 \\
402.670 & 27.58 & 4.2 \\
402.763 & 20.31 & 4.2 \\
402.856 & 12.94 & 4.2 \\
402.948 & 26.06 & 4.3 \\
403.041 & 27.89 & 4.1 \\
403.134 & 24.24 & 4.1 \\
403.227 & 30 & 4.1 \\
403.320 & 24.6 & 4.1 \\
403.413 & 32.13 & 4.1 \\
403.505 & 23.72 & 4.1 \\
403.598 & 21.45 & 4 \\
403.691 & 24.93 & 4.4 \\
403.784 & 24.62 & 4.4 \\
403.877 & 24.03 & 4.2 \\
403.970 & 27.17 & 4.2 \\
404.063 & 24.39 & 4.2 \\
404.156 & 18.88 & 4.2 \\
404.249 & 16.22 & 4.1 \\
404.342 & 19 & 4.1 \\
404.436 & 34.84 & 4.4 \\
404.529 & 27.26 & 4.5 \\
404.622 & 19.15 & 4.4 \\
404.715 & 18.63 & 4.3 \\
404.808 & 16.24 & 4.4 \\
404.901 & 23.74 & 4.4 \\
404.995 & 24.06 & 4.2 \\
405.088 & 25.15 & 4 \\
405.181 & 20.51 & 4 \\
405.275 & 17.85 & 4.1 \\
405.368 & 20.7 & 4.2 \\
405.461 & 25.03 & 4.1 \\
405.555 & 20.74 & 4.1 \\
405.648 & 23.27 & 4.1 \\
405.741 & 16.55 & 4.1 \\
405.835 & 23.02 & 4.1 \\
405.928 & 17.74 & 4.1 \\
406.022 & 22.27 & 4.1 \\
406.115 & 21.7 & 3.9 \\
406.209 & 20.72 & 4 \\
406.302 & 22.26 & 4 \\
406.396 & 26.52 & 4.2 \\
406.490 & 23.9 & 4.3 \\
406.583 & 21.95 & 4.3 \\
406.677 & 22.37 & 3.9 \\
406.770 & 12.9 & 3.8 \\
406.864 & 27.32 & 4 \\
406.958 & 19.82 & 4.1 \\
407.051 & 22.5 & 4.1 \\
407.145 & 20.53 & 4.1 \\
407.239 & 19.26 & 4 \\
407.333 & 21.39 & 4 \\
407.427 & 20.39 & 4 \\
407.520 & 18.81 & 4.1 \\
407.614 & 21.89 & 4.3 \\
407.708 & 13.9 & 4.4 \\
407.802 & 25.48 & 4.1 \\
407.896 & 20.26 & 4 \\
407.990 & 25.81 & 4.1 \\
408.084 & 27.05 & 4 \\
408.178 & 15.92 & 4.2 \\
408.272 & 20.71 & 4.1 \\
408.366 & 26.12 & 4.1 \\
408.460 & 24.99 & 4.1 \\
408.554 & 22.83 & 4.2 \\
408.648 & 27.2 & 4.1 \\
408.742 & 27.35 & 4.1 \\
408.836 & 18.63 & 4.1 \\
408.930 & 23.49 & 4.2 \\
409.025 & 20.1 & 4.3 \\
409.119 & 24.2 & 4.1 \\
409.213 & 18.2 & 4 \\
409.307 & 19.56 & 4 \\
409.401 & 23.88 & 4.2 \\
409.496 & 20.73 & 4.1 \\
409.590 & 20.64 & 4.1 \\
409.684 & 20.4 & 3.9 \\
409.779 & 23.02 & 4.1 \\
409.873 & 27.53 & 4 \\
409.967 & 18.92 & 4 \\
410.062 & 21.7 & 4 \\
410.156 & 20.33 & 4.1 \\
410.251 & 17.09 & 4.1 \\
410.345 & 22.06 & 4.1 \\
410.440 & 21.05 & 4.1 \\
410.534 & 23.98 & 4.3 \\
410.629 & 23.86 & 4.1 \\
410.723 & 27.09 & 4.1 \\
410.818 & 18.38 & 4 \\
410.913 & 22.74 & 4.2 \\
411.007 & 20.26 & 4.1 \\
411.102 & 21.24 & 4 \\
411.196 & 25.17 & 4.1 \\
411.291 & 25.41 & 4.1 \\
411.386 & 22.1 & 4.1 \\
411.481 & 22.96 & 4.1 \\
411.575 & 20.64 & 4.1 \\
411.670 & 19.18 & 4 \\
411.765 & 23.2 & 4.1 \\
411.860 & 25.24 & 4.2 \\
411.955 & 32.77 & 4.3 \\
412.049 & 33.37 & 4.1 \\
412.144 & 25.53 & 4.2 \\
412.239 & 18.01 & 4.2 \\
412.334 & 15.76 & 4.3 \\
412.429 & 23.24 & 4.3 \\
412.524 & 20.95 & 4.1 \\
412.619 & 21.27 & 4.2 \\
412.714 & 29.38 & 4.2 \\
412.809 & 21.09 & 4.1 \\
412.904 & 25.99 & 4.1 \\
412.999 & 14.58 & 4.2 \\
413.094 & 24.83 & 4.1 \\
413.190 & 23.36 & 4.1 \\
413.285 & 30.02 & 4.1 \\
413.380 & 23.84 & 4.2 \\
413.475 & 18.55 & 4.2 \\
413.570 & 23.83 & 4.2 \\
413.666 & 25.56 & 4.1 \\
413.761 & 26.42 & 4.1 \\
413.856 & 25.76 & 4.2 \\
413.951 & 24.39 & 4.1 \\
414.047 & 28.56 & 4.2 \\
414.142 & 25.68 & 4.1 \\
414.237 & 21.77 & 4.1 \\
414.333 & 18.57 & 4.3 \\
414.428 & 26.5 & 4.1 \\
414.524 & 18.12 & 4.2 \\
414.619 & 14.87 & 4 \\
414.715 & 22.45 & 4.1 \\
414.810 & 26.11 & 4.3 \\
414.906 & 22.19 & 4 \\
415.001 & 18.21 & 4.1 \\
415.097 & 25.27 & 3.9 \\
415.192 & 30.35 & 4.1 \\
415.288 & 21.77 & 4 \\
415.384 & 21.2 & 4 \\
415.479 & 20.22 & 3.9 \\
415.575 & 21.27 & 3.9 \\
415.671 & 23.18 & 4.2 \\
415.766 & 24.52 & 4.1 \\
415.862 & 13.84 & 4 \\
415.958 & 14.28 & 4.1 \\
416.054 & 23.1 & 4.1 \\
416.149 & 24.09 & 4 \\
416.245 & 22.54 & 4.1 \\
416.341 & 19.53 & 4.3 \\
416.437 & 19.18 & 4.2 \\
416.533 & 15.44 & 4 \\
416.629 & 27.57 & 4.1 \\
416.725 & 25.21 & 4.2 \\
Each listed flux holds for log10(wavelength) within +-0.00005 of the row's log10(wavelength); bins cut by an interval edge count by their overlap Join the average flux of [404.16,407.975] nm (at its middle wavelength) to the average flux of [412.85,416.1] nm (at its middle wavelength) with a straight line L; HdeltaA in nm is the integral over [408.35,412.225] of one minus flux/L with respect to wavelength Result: -0.16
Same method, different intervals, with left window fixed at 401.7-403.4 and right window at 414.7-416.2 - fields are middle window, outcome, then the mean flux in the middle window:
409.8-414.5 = -0.20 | 23.2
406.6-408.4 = 0.12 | 21.2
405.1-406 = 0.08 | 20.8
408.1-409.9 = 0.01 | 22.4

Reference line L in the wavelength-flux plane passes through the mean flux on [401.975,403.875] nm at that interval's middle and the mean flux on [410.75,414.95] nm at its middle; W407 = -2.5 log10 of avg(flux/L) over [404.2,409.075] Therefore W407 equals 0.09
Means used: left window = 23.9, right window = 23.2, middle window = 21.8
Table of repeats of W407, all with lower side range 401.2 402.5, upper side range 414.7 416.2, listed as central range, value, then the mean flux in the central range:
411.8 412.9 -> -0.11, 24.3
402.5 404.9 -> -0.07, 23.6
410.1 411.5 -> -0.01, 22.2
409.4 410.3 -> 0.04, 21.3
